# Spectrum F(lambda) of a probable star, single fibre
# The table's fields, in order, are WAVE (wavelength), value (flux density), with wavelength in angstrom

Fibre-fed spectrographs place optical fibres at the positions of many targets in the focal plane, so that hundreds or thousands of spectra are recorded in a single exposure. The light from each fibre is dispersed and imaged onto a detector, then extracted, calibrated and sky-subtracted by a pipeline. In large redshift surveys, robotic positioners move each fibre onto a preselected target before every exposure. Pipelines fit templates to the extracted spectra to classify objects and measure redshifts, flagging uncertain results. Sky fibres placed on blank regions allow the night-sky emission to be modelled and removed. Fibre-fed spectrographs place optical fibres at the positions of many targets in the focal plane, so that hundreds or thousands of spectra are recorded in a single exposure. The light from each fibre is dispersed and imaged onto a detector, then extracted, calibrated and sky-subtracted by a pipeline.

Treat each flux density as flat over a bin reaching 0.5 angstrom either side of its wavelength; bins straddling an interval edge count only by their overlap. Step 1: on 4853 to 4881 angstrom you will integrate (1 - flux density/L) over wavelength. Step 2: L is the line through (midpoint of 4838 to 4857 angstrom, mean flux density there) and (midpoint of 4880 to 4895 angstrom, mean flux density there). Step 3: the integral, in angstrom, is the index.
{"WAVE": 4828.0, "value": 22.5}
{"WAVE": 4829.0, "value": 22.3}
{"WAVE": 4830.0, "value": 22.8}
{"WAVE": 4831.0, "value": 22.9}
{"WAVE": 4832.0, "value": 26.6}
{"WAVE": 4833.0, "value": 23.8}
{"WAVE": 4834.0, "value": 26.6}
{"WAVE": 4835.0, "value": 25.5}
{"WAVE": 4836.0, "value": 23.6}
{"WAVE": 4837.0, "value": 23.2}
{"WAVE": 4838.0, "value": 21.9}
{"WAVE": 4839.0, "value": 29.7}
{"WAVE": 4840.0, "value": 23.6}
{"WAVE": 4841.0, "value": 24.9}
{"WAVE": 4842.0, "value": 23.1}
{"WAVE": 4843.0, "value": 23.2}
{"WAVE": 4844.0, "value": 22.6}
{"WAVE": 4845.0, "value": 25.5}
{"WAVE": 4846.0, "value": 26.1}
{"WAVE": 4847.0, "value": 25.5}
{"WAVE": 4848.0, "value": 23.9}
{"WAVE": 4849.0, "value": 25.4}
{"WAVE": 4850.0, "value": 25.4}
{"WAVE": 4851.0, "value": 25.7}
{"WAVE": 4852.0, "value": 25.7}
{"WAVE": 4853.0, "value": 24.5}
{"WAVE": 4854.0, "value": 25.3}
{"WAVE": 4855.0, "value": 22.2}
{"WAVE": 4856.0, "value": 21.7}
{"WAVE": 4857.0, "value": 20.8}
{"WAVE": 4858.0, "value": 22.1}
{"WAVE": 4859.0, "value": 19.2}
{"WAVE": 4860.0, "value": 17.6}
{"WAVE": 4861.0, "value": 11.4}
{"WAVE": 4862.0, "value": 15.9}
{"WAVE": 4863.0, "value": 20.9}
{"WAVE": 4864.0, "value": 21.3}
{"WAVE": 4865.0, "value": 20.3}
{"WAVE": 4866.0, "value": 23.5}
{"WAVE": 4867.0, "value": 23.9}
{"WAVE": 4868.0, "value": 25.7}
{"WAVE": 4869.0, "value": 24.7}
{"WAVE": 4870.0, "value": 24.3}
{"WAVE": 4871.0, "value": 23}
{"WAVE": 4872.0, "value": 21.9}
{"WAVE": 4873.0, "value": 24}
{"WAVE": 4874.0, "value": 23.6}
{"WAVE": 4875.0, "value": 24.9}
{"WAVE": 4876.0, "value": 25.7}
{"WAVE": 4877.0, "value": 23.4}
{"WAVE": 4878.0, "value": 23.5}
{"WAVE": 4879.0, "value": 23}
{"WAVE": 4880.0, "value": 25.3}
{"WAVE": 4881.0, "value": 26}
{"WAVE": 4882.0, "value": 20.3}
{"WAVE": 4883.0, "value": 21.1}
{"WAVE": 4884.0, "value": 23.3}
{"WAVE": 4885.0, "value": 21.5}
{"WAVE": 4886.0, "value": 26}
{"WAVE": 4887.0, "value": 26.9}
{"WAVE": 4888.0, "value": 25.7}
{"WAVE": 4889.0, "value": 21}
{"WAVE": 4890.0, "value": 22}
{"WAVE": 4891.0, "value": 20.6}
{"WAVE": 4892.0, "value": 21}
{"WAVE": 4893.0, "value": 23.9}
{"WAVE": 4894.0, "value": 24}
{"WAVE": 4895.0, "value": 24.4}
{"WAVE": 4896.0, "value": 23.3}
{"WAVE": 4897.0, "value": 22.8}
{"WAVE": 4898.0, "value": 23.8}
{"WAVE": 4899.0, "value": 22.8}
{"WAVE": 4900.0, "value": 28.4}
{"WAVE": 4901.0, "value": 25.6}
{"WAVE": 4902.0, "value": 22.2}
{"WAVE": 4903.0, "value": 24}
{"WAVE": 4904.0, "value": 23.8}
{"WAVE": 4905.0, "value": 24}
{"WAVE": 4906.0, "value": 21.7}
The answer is 1.8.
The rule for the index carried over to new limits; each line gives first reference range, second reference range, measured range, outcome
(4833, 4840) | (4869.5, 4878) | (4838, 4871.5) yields 1.9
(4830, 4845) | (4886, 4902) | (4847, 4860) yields 0.5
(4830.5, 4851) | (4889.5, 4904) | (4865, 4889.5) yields 0.1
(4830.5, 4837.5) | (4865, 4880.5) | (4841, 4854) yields -0.2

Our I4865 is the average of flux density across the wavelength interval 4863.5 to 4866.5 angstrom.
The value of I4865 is 21.7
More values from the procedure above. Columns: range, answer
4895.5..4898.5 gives 23.3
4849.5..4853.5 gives 25.3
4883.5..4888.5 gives 24.7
